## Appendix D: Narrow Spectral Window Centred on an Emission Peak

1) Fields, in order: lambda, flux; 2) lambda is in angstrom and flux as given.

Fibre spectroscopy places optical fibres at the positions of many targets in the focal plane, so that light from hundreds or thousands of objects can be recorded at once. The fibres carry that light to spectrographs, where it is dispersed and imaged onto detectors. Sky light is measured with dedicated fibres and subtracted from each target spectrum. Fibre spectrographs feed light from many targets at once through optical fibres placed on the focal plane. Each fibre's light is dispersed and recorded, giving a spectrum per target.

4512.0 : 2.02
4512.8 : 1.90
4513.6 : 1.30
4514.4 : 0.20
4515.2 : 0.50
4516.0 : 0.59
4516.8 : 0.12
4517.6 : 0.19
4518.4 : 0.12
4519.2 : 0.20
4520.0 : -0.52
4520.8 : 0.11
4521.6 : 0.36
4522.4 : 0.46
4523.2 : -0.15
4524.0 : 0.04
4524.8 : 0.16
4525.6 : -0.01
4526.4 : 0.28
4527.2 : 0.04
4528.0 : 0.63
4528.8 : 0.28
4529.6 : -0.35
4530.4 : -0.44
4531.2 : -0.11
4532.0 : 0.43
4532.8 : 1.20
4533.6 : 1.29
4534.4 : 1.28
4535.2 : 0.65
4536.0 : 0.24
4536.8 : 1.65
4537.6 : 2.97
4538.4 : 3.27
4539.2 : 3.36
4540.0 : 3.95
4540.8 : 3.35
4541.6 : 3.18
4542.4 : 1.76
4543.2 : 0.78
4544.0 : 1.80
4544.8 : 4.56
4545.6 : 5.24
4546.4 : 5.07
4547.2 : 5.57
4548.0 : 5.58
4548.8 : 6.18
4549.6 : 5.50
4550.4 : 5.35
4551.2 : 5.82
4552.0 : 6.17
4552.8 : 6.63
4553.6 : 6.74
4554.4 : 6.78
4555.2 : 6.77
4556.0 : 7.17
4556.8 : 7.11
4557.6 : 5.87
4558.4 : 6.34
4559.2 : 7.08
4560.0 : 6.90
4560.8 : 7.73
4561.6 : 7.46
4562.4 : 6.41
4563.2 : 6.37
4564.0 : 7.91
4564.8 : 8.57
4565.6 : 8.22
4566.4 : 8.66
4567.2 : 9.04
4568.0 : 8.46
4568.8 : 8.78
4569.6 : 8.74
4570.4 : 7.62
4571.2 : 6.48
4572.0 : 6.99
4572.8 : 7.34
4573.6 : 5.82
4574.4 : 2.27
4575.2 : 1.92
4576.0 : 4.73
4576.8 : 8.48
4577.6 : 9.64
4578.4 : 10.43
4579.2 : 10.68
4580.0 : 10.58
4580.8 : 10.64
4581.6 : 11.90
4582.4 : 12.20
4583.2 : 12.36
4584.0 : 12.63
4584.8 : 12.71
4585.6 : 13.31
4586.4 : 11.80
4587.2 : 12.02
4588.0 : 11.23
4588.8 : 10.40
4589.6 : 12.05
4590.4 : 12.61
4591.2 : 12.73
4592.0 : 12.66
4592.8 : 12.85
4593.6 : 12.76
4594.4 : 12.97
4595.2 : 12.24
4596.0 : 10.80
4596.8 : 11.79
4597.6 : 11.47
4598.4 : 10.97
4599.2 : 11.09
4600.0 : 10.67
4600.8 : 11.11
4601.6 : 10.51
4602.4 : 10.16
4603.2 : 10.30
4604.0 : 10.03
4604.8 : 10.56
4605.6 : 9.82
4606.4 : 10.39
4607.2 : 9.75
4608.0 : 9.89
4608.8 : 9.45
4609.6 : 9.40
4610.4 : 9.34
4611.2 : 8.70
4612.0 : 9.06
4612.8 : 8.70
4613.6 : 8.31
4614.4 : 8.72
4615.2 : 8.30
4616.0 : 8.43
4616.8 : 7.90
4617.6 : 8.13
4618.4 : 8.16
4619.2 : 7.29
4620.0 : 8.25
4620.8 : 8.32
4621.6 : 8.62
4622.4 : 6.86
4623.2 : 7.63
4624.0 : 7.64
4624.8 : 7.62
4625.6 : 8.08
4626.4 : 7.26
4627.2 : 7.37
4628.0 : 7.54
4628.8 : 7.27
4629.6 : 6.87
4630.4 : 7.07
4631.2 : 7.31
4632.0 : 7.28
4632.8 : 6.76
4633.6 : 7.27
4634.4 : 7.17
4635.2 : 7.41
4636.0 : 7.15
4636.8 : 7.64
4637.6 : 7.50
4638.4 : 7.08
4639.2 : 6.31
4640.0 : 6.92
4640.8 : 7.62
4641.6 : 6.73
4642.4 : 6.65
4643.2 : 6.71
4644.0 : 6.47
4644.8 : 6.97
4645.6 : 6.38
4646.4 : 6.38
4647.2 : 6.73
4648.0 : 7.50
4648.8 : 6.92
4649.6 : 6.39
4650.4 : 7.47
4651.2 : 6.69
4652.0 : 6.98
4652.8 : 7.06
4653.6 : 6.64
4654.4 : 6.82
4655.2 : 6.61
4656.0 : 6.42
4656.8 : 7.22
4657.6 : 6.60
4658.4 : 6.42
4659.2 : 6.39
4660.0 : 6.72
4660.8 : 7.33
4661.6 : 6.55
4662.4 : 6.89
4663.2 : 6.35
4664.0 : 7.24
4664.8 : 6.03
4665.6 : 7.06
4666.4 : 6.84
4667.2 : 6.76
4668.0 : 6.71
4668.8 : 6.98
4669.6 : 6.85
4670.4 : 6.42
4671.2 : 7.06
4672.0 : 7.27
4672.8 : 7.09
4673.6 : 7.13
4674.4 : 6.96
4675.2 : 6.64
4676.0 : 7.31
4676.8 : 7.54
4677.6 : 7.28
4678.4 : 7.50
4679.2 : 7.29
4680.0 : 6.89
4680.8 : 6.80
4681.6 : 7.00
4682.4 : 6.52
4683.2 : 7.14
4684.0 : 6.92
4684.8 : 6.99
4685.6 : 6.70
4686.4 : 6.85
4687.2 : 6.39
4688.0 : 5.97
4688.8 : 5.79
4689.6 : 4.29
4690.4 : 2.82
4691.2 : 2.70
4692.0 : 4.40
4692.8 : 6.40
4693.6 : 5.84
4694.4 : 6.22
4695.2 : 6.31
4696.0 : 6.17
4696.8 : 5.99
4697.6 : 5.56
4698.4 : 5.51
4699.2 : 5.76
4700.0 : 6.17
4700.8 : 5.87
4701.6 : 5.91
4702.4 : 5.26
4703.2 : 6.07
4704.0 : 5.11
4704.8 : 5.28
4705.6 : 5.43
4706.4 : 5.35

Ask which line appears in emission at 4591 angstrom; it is Lyman alpha 1216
